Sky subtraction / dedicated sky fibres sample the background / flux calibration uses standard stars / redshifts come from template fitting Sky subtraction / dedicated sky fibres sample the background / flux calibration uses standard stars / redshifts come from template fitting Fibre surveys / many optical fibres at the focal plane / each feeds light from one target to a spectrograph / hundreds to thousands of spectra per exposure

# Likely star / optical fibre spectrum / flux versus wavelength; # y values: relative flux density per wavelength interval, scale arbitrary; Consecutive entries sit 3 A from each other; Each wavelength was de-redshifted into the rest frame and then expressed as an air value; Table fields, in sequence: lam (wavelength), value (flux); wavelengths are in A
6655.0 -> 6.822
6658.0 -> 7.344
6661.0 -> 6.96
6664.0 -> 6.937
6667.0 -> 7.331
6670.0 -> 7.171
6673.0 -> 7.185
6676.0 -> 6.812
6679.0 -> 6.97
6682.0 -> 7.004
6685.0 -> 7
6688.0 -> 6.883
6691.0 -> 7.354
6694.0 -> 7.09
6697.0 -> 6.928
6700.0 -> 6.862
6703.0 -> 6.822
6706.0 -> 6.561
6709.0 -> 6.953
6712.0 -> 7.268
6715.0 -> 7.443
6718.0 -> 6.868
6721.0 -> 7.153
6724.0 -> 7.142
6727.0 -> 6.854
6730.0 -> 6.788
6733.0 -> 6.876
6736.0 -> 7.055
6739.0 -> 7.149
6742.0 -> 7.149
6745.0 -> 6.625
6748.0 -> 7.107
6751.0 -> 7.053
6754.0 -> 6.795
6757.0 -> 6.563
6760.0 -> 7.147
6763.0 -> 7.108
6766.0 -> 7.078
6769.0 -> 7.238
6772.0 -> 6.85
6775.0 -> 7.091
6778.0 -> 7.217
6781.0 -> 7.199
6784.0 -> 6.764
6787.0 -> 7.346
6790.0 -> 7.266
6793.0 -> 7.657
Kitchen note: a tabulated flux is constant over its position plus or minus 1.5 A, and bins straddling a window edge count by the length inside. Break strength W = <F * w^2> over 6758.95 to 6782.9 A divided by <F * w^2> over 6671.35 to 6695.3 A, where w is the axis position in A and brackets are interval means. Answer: 1.04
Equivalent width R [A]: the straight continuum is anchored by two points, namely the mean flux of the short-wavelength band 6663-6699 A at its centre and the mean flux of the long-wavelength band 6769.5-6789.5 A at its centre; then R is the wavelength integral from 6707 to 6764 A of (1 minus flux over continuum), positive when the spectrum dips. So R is 0.6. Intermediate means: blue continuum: 7.05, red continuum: 7.1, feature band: 7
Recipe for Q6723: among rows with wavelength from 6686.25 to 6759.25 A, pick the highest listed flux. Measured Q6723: 7.443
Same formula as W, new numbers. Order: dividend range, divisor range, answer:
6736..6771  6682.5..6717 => 1.01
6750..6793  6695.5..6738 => 1.03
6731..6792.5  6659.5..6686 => 1.03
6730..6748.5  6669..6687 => 1.01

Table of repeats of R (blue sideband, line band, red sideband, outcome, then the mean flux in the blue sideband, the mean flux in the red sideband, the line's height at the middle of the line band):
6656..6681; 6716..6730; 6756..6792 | 0.2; 7.08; 7.09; 7.08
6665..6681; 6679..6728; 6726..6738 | -0.1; 7.09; 6.91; 6.99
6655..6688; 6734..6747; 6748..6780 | 0.1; 7.05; 7.02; 7.03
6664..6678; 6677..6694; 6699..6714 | 0.0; 7.1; 6.91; 7.02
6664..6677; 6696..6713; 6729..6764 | 0.4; 7.12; 6.95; 7.04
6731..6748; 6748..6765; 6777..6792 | 0.2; 6.98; 7.17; 7.05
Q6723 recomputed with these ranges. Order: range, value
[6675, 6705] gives 7.354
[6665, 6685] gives 7.331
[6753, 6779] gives 7.238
